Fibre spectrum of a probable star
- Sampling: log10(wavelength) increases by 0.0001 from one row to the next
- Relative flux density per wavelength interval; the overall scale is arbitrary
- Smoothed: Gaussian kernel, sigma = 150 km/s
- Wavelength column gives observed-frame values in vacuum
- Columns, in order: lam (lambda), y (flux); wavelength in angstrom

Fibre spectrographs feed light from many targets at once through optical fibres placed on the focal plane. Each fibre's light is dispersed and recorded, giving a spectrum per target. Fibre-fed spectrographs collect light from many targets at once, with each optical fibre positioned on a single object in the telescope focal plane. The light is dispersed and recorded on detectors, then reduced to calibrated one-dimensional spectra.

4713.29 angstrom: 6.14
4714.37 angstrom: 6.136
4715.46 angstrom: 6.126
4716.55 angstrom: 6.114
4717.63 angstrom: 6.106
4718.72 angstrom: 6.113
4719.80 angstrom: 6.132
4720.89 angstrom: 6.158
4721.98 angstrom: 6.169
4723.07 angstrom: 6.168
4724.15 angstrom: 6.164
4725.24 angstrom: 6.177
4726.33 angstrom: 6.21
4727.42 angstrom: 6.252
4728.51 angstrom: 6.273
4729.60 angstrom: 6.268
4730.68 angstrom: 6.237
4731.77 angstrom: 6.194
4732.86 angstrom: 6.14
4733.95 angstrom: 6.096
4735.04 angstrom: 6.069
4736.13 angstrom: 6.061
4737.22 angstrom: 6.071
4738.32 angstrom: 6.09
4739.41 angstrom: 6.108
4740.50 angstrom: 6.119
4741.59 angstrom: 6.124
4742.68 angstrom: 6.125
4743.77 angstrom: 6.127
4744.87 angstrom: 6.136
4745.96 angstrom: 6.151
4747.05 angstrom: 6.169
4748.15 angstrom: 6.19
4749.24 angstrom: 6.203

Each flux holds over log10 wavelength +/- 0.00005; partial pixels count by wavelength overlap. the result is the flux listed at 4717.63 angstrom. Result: 6.106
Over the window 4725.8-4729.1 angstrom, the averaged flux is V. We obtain 6.24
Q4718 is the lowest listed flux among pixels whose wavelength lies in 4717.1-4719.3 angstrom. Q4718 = 6.106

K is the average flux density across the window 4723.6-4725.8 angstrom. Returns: 6.18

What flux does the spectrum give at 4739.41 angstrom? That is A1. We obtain 6.108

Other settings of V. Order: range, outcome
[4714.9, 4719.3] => 6.12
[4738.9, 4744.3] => 6.13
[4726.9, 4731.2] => 6.27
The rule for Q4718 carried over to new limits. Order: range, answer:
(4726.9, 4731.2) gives 6.237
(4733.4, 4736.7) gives 6.061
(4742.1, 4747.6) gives 6.125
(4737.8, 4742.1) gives 6.09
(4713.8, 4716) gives 6.126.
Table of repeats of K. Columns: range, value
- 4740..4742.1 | 6.13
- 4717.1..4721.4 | 6.13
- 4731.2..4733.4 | 6.17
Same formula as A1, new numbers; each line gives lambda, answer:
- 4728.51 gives 6.273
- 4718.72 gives 6.113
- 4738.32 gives 6.09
